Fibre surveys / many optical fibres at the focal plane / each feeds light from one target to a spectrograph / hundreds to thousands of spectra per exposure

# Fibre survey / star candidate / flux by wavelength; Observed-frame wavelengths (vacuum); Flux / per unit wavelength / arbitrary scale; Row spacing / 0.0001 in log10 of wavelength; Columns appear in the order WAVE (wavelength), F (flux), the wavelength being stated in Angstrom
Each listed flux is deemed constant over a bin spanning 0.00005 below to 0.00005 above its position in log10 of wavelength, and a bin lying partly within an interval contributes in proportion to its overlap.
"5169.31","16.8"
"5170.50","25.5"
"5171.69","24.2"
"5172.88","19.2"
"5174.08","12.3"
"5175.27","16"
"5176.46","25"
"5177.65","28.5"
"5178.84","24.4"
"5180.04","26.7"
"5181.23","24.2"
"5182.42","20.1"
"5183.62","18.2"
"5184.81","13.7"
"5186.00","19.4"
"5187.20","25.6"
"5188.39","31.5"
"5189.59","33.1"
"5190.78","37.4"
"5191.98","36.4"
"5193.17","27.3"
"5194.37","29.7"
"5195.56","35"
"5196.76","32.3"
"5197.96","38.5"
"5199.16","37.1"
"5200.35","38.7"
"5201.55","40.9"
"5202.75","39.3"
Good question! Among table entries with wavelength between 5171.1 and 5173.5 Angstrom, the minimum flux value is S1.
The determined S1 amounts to 19.2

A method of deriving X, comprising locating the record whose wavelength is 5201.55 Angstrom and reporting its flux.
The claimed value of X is 40.9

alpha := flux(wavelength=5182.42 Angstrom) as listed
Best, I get 20.1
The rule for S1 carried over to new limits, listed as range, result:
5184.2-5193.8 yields 13.7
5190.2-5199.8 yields 27.3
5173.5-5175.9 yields 12.3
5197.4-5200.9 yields 37.1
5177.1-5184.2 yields 18.2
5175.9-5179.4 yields 24.4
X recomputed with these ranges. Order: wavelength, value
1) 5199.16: 37.1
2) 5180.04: 26.7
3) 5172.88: 19.2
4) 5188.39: 31.5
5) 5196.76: 32.3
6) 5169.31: 16.8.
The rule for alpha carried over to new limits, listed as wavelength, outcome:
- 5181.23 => 24.2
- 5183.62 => 18.2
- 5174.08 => 12.3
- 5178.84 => 24.4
